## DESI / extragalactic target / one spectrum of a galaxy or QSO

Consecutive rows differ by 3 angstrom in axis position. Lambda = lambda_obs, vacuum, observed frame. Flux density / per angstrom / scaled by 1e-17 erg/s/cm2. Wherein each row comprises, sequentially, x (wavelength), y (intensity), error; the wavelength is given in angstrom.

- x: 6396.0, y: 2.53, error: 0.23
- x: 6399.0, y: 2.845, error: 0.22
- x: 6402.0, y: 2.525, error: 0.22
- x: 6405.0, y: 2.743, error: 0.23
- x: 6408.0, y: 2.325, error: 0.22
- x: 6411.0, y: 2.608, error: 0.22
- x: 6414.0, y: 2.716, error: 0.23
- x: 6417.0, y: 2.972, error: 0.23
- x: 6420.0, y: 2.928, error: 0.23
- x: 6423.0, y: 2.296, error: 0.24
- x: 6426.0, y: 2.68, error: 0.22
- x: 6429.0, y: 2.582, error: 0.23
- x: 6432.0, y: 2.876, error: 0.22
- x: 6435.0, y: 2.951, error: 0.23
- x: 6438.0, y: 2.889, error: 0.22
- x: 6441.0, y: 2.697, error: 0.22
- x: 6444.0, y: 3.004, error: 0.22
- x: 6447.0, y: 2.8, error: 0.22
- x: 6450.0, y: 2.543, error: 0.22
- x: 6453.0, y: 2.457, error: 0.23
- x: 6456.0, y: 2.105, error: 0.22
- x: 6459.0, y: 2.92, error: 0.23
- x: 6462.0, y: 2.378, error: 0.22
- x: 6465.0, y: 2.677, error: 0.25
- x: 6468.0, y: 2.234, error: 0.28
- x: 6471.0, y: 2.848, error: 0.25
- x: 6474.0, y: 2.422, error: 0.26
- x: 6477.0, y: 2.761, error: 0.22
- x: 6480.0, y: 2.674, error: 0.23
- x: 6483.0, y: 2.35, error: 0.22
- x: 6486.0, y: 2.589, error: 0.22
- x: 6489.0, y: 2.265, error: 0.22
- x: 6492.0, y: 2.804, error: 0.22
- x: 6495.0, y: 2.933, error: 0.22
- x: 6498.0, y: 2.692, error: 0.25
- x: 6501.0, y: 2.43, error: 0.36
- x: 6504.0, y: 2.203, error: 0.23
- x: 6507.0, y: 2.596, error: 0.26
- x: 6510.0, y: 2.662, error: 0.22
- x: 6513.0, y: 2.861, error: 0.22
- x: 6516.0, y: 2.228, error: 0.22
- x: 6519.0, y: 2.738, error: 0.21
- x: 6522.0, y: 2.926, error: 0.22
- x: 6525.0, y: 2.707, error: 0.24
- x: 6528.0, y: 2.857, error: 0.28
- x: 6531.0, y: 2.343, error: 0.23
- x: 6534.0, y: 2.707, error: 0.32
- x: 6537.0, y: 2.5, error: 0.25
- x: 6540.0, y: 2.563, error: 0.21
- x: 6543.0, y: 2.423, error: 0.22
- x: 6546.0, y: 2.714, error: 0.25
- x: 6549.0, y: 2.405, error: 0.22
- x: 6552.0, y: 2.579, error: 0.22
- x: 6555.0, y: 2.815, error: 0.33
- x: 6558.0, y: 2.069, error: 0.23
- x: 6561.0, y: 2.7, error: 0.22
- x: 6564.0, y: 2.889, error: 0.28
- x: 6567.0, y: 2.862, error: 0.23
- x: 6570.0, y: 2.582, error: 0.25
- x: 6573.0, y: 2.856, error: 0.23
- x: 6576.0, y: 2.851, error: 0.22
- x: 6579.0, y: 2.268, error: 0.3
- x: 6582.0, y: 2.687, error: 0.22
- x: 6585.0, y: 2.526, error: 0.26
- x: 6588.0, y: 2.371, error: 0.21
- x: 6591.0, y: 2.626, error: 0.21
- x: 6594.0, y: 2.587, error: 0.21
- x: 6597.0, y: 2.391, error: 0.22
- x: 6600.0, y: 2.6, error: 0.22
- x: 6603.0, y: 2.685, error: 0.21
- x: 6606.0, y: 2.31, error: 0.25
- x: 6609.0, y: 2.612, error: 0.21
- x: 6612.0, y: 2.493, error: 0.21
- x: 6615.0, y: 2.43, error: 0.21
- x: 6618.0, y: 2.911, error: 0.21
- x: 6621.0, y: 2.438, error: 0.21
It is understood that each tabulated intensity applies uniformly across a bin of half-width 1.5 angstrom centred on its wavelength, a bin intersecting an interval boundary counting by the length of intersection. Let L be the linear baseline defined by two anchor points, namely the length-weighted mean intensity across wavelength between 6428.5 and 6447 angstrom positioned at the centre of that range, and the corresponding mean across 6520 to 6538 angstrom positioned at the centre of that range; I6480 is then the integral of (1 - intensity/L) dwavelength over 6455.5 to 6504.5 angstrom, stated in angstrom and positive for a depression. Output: 3.64 angstrom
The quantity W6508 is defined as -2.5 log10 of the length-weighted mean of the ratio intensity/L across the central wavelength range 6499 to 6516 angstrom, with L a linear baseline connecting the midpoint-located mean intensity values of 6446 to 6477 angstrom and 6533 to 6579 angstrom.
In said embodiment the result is 0.02 mag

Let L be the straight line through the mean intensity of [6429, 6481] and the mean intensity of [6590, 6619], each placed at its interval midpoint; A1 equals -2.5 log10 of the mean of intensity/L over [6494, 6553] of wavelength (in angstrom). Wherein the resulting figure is 0.005 mag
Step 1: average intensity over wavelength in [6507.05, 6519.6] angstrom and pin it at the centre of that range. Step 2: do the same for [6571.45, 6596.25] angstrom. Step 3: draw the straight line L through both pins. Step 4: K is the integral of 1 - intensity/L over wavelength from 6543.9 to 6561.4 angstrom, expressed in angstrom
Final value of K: 0.4 angstrom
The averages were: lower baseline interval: 2.61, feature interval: 2.53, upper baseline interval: 2.59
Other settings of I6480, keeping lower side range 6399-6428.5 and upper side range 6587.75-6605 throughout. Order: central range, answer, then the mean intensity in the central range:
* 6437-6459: -0.2 angstrom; 2.66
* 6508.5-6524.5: -0.6 angstrom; 2.68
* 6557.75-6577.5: -1.2 angstrom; 2.73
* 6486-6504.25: 0.2 angstrom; 2.58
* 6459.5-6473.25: 0.3 angstrom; 2.56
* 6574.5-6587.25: -0.1 angstrom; 2.57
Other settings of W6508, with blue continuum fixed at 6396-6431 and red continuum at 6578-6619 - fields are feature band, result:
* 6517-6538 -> -0.04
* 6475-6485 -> 0.01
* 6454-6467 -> 0.05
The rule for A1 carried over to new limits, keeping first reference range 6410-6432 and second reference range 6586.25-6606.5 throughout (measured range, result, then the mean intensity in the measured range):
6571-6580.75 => -0.05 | 2.66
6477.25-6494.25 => 0.03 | 2.57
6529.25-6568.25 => -0.01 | 2.58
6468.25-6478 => 0.01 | 2.62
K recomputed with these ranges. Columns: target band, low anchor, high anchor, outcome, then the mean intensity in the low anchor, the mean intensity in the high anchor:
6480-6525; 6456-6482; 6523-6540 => 0.12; 2.58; 2.63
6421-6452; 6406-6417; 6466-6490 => -1.78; 2.62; 2.53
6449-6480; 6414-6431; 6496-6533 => 1.36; 2.7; 2.61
